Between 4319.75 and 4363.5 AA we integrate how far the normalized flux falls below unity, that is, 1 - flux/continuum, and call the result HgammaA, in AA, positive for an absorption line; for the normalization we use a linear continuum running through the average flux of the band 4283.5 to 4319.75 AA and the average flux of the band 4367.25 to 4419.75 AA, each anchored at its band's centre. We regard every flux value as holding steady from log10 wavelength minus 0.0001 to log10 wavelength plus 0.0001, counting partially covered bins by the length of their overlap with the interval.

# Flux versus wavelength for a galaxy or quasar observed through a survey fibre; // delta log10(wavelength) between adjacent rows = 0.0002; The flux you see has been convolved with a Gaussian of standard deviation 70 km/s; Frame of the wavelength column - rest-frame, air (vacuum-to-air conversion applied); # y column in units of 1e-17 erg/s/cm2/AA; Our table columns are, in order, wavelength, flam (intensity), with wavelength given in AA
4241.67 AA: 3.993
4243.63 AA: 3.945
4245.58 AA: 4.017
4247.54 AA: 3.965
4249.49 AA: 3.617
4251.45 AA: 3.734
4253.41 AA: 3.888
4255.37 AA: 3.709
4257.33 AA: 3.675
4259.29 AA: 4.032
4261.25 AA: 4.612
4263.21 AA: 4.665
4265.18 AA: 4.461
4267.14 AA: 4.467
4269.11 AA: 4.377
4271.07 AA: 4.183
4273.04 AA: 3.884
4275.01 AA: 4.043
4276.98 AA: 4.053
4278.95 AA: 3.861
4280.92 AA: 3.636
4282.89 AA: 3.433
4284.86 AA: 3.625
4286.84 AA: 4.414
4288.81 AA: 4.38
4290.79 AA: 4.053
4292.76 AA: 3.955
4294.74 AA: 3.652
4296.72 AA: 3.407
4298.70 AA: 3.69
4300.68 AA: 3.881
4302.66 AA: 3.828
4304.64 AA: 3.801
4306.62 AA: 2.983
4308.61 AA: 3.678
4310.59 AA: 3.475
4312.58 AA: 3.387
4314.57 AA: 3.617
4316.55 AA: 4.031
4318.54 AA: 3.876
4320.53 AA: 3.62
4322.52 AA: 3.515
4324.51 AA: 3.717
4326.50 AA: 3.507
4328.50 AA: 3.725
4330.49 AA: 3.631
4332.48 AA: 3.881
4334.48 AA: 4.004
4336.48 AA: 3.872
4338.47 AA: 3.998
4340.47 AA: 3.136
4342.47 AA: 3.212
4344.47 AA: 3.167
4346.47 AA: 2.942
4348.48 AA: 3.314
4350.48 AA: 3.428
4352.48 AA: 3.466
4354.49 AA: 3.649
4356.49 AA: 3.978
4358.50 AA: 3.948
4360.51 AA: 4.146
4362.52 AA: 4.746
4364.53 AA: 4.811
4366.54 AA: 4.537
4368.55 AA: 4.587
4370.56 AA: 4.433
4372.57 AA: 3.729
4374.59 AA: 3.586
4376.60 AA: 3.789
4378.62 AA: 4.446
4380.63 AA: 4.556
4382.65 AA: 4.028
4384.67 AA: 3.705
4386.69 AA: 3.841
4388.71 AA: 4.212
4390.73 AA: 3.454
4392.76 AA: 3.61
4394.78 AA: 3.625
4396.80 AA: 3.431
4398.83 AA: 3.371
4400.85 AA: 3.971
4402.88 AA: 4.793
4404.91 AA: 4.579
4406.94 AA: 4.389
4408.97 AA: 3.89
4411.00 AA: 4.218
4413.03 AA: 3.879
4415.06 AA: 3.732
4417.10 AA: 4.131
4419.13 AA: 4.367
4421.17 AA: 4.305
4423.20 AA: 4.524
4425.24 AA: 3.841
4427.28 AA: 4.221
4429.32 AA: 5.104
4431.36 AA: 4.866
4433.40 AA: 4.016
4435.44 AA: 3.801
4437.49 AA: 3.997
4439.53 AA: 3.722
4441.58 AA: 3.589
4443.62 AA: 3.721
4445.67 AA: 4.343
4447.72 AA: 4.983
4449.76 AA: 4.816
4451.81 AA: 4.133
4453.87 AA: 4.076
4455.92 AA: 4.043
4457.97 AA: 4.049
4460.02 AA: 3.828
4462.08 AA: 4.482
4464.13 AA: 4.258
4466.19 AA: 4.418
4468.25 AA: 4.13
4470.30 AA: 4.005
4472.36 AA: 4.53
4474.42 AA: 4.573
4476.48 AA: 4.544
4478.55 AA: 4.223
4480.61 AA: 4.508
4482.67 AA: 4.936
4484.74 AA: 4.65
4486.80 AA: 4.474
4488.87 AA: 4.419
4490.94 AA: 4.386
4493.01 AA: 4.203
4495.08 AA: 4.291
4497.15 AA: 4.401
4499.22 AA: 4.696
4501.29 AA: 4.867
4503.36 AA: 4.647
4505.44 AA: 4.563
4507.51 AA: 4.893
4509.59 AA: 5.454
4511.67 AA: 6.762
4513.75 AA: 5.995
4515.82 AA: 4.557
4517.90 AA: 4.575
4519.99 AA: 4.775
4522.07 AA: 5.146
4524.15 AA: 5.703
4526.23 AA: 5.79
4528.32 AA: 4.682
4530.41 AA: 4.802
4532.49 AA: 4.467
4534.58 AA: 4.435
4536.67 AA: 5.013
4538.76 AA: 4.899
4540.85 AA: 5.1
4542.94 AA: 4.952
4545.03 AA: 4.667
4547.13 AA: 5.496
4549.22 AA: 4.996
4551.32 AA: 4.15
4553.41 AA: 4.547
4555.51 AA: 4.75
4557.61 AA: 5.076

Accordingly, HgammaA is 2.3 AA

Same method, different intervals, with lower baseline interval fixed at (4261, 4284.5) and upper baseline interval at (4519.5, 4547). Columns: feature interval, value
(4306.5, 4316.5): 1.69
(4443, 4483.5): 3.52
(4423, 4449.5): 2.49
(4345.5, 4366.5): 2.46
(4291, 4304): 1.36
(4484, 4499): 1.32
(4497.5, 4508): 0.37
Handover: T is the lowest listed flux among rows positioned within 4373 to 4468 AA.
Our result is 3.371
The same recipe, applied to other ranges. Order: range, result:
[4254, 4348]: 2.942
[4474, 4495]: 4.203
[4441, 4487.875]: 3.589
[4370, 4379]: 3.586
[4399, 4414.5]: 3.879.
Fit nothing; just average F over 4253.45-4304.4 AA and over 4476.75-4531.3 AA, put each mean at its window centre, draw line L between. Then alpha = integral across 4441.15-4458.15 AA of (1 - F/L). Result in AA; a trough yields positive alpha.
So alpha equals 1.6 AA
